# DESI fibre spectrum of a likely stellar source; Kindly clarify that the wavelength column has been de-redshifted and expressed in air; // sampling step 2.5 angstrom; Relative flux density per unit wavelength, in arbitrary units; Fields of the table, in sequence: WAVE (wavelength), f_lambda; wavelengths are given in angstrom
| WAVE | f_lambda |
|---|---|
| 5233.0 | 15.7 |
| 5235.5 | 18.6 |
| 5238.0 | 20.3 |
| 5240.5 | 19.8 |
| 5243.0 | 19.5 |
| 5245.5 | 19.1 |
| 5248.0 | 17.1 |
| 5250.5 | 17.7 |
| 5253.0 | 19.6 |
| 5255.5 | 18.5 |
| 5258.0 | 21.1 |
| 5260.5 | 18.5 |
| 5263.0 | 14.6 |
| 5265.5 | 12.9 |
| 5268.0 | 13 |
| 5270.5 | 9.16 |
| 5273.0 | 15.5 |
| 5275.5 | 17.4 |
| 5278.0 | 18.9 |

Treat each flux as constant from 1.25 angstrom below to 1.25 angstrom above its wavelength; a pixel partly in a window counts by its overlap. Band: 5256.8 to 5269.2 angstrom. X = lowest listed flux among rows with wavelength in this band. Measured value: 12.9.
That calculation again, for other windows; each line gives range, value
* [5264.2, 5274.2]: 9.16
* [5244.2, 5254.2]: 17.1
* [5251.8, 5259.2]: 18.5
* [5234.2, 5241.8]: 18.6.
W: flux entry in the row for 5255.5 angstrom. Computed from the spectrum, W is 18.5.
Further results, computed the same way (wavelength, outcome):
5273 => 15.5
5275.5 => 17.4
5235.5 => 18.6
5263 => 14.6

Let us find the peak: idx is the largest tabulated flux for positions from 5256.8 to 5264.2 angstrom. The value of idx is 21.1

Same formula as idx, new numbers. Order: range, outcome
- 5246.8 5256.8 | 19.6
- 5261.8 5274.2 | 15.5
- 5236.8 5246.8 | 20.3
